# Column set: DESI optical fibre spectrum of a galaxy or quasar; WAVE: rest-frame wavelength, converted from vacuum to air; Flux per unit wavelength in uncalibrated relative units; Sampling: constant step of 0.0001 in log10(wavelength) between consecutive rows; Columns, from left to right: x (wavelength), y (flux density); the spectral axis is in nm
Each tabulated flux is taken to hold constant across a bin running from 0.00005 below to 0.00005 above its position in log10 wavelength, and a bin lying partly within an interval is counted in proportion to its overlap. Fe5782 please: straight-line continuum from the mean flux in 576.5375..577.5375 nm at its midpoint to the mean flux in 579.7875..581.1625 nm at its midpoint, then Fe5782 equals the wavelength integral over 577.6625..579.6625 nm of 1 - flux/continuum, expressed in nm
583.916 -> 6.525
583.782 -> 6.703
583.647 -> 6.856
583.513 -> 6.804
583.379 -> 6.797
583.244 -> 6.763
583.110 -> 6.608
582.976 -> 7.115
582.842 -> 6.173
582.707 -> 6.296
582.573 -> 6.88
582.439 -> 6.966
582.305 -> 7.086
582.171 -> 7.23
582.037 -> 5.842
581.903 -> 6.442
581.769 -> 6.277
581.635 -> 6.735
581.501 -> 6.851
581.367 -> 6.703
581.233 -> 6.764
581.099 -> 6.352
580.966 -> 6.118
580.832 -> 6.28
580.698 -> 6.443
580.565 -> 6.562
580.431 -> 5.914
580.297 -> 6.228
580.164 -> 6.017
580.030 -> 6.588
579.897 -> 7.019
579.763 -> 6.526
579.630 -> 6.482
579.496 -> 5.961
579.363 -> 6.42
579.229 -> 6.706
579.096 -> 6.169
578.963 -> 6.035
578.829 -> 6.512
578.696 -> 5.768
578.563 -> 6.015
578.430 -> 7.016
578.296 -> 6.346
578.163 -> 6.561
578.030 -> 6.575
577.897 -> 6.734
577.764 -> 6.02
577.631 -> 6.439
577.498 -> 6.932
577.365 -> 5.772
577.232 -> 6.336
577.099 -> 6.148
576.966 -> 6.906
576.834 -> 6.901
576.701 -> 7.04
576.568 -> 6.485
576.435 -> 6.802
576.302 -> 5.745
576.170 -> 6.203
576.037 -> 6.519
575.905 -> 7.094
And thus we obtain 0.03 nm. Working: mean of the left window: 6.56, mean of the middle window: 6.35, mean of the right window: 6.36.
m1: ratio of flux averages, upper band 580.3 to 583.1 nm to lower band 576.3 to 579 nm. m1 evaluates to 1.01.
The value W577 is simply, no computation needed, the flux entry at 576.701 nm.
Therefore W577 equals 7.04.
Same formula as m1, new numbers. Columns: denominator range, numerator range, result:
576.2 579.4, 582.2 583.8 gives 1.05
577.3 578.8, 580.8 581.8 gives 1.02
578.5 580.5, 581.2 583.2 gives 1.06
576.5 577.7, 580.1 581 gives 0.95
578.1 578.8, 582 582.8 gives 1.06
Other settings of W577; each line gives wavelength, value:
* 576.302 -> 5.745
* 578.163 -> 6.561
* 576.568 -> 6.485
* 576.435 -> 6.802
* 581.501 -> 6.851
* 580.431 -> 5.914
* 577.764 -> 6.02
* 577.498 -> 6.932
